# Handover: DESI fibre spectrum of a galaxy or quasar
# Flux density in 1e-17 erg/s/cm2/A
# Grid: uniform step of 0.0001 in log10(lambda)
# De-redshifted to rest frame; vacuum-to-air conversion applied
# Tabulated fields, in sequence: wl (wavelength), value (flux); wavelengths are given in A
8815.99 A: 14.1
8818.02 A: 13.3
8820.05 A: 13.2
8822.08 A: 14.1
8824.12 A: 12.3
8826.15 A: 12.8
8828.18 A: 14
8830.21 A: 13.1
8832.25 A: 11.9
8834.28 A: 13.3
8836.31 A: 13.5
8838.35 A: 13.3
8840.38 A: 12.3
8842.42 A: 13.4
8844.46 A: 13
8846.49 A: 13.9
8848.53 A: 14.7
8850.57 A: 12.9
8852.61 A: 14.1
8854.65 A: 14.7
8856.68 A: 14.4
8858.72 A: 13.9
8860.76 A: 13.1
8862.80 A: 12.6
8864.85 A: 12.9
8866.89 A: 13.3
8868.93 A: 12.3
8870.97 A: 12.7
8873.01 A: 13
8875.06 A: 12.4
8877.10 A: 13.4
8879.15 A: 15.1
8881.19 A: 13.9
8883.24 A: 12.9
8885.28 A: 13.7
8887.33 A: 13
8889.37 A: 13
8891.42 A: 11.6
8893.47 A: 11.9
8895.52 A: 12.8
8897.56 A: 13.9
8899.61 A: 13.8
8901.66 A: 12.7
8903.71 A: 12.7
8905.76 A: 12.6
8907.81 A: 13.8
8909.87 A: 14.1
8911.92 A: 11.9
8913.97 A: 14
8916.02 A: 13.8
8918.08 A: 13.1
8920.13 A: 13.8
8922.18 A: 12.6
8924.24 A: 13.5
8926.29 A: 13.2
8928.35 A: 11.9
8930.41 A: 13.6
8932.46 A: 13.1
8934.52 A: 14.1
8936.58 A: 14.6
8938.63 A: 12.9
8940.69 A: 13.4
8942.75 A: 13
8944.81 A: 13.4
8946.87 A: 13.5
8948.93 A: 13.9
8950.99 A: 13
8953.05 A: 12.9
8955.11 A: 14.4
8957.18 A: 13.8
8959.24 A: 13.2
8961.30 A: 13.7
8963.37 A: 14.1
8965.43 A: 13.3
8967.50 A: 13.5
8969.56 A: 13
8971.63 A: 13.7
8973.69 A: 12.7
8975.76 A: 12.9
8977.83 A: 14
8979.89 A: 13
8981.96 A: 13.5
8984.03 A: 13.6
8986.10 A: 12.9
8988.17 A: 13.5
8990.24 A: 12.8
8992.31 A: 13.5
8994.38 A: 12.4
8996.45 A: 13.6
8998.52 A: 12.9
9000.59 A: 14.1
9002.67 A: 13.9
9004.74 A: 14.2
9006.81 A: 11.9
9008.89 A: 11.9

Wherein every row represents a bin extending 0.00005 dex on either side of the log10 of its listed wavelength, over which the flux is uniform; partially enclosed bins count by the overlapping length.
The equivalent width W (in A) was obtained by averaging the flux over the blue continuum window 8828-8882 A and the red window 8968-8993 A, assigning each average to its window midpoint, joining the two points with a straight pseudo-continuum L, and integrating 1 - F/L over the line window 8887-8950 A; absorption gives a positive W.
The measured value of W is 0.5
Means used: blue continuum 13.4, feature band 13.2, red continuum 13.3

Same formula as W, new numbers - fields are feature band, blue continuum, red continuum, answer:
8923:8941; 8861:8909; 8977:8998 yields -0.3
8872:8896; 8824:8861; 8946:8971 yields 0.7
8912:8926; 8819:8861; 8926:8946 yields 0.0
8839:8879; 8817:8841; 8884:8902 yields -1.0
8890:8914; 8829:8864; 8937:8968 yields 0.9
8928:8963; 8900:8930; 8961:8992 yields -0.6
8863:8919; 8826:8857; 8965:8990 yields 1.2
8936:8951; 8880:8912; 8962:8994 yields -0.3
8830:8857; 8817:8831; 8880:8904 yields -0.5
